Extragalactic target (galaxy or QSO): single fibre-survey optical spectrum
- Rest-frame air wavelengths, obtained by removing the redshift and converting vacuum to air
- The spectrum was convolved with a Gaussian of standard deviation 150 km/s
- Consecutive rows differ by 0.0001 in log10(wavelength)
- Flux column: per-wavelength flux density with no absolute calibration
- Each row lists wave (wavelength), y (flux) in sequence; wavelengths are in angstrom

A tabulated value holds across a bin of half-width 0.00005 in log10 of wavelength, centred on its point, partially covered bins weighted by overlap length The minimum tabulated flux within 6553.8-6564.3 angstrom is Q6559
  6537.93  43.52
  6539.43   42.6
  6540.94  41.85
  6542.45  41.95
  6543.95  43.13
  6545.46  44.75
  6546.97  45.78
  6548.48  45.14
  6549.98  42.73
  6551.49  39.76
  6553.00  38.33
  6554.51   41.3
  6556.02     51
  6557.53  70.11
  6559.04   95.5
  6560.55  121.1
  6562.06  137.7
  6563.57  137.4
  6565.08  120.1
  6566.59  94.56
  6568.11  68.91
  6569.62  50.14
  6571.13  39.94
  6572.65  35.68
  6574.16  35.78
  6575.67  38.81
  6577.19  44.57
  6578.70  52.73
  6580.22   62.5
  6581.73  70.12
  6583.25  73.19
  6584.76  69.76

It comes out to 41.3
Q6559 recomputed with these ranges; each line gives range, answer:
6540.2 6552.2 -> 39.76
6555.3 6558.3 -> 51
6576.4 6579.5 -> 44.57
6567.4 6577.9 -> 35.68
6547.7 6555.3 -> 38.33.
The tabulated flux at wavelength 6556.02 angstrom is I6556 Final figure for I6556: 51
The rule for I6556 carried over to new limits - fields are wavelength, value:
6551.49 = 39.76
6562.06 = 137.7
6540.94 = 41.85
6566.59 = 94.56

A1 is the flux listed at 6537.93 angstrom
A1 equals 43.52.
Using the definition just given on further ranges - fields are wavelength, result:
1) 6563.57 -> 137.4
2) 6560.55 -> 121.1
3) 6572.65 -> 35.68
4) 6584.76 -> 69.76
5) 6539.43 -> 42.6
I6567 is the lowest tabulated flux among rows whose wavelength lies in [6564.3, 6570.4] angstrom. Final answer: 50.14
